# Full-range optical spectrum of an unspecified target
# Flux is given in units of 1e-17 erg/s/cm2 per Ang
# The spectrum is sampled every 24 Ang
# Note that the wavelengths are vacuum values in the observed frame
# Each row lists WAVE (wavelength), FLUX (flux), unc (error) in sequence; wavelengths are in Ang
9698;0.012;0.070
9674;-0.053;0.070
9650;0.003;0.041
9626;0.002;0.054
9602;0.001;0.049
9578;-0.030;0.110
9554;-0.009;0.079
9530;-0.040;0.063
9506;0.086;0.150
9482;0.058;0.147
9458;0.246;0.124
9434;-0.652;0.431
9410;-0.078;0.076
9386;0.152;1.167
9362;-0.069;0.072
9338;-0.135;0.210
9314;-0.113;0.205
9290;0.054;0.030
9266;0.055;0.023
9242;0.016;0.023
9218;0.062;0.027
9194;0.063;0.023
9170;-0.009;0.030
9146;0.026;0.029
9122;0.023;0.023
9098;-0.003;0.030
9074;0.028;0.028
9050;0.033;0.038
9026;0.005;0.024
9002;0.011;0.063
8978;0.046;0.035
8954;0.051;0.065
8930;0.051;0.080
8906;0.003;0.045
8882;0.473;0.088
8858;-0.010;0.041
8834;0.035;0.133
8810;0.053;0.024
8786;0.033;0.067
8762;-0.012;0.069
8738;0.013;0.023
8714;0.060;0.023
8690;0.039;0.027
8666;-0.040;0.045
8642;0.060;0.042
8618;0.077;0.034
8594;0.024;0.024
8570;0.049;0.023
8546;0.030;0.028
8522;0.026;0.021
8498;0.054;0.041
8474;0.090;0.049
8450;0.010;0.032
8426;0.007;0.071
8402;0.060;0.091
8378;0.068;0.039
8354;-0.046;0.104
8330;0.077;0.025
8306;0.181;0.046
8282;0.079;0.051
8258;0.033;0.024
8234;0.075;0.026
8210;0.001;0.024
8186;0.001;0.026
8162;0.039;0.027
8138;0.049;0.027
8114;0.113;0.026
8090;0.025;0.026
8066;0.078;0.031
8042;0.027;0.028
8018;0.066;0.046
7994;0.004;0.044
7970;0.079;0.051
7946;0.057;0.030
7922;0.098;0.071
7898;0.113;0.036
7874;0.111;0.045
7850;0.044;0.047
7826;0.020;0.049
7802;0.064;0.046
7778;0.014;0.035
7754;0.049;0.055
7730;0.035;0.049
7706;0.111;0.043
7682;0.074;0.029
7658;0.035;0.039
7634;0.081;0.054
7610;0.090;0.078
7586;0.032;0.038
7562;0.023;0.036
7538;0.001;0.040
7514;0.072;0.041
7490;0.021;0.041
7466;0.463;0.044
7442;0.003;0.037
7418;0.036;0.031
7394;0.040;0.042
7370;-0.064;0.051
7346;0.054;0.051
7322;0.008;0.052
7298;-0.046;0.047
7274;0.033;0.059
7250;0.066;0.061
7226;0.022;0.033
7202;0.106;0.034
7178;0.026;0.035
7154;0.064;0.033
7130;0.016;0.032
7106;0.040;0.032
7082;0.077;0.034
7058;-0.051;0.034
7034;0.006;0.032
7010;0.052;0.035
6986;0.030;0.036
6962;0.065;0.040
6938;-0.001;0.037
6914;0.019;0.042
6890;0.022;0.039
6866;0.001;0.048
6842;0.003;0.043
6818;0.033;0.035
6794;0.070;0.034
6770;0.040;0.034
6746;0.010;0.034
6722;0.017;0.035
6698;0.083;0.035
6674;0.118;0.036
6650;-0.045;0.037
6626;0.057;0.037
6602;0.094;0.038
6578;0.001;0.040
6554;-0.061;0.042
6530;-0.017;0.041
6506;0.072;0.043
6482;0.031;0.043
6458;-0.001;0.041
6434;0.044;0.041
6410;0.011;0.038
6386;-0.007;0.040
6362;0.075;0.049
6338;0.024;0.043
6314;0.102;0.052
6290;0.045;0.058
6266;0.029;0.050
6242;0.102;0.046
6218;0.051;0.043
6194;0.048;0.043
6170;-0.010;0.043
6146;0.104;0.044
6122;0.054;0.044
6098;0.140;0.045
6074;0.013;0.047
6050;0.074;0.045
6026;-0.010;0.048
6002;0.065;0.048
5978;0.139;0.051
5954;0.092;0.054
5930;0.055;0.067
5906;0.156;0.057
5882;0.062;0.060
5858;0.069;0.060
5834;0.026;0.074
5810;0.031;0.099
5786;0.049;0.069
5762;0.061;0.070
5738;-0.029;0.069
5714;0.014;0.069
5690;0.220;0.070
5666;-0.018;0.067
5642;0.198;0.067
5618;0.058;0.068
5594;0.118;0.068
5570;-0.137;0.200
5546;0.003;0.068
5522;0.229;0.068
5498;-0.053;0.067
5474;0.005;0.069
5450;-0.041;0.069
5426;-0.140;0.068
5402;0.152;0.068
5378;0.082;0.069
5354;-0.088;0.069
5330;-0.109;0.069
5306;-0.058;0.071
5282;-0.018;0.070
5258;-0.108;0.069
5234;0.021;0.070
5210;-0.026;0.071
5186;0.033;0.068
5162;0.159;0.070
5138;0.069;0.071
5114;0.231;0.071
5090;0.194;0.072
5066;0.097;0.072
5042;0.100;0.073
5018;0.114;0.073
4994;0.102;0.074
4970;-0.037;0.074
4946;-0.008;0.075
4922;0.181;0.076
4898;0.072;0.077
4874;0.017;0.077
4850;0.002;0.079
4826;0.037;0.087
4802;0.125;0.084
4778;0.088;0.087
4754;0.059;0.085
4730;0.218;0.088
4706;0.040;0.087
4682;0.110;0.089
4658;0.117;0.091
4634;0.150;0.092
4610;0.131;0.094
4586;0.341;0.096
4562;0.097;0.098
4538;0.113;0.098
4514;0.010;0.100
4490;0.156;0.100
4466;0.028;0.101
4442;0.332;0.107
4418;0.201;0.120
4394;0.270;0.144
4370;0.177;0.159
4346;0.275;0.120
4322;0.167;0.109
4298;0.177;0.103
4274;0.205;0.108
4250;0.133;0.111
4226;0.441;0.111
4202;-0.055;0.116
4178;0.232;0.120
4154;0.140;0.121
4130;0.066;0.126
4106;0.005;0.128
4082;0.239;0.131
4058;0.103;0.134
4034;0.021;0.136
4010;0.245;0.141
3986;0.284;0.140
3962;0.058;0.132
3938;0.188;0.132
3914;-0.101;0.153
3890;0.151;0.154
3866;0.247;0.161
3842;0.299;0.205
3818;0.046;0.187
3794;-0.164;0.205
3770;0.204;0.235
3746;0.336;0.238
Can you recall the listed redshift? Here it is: 0.14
